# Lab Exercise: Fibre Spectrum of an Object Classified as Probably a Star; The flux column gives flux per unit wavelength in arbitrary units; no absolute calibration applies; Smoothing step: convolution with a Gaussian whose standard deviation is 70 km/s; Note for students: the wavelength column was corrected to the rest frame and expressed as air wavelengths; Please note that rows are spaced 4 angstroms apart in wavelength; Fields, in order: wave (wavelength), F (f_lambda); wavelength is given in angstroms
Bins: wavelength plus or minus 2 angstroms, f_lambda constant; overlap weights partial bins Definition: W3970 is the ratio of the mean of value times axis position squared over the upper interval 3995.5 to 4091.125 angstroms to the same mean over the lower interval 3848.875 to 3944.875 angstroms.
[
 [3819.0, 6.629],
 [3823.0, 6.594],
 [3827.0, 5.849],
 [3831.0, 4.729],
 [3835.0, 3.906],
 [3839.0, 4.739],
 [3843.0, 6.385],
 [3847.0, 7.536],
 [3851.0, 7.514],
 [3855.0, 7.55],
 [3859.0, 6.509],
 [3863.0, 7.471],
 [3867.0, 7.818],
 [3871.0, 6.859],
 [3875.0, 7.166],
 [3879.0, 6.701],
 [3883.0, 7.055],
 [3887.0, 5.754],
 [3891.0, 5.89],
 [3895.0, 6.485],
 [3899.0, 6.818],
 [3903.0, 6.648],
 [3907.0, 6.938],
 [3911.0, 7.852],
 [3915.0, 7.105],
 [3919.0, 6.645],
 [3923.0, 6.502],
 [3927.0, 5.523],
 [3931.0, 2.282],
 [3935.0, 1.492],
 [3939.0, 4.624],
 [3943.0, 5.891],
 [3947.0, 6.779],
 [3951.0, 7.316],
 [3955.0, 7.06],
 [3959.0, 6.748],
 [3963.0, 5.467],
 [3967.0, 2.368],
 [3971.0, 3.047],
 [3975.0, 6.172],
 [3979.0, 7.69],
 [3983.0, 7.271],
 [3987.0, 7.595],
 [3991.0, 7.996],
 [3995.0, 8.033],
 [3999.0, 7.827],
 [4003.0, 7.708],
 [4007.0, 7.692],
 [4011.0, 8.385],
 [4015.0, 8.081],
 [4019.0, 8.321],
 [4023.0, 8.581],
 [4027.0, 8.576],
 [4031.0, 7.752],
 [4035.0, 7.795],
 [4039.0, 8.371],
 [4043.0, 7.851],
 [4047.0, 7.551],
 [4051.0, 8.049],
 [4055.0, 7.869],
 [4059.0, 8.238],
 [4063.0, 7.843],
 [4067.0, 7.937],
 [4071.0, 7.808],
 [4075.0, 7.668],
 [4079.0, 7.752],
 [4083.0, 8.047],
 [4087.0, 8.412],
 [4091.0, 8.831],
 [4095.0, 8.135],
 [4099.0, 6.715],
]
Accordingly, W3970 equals 1.37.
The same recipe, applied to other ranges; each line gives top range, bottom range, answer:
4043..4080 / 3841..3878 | 1.21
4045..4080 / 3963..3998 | 1.30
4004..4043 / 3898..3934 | 1.41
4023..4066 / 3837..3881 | 1.27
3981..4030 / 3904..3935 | 1.43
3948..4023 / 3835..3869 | 1.11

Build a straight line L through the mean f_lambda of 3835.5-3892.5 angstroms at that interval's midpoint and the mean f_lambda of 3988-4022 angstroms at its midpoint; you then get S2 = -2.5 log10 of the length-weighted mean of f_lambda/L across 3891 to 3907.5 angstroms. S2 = 0.07 mag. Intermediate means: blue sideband 6.71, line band 6.6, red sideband 8.01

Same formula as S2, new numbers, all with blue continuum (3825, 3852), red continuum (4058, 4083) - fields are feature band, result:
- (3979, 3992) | -0.08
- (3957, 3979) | 0.35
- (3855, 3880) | -0.19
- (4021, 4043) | -0.09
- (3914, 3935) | 0.26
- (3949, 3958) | -0.05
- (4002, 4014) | -0.09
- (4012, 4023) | -0.12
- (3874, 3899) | -0.06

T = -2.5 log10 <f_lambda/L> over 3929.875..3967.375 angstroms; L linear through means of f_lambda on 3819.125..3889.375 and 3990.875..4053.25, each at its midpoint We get 0.38 mag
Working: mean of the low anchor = 6.48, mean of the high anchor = 8.04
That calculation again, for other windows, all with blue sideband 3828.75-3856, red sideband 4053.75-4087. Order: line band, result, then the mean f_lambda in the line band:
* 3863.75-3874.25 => -0.18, 7.33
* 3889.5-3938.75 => 0.14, 5.8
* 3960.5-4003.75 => 0.12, 6.44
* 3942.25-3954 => 0.02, 6.78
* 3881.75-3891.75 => 0.03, 6.21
